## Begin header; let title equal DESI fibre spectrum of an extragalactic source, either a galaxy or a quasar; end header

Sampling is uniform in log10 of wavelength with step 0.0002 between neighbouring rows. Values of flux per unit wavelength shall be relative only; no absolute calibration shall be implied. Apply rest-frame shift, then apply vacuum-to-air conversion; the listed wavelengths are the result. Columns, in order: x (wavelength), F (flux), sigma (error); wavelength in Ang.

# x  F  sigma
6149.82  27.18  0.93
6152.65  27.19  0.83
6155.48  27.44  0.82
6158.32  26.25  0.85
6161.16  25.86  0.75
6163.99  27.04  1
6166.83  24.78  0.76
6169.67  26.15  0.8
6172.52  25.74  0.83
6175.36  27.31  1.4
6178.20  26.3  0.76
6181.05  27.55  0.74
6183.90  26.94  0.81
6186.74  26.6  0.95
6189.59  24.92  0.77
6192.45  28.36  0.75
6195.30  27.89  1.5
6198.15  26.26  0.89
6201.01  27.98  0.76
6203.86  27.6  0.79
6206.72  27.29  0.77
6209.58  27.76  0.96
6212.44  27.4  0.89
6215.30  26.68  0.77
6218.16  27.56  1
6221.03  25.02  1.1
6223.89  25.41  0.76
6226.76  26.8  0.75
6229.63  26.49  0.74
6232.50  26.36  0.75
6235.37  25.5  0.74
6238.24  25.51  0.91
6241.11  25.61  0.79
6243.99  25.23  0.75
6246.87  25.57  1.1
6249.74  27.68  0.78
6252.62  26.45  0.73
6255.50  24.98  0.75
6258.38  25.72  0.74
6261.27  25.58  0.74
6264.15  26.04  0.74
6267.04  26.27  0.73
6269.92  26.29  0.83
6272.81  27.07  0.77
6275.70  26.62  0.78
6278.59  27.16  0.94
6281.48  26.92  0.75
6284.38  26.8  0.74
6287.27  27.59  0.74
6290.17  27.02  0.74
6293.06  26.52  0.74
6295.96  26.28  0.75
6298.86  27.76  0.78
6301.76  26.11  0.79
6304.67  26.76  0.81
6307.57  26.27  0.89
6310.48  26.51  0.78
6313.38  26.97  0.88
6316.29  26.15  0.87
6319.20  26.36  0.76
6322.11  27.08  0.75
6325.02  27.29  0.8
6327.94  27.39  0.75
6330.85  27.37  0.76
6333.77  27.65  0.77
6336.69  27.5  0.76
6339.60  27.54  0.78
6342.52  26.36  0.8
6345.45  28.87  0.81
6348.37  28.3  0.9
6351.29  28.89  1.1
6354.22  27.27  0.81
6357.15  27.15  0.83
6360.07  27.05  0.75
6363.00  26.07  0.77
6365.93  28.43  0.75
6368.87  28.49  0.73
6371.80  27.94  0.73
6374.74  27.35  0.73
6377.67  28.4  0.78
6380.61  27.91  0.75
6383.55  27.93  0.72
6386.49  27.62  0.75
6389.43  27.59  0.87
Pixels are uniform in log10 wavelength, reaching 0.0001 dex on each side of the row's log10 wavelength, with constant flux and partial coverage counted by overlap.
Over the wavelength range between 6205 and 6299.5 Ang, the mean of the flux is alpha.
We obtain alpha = 26.4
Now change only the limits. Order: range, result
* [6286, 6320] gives 26.7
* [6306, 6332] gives 26.8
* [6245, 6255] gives 26.4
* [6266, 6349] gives 27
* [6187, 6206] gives 27.1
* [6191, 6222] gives 27.3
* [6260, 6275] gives 26.3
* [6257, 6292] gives 26.6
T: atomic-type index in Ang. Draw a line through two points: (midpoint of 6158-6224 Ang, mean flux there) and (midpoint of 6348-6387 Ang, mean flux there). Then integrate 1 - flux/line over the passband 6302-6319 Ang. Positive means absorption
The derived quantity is 0.6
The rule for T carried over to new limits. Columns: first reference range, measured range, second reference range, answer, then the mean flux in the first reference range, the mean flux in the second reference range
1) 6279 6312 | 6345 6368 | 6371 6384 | -0.1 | 26.8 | 27.9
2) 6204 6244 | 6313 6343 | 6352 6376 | 0.2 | 26.4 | 27.5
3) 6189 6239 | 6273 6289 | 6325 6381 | 0.1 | 26.8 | 27.7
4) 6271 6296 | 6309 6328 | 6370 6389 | 0.3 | 26.9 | 27.9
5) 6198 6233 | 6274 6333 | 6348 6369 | 1.0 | 26.8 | 27.6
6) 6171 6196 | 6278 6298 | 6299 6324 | -0.2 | 26.8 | 26.6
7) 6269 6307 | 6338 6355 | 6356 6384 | -0.3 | 26.8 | 27.7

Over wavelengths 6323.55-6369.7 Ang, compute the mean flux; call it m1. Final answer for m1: 27.6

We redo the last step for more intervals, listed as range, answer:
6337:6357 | 27.8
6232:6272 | 25.9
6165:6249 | 26.5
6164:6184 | 26.4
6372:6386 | 27.9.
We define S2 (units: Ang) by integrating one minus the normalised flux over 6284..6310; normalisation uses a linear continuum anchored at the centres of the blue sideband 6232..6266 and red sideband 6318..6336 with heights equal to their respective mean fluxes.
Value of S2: -0.1 Ang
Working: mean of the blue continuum 25.8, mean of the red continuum 27.2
